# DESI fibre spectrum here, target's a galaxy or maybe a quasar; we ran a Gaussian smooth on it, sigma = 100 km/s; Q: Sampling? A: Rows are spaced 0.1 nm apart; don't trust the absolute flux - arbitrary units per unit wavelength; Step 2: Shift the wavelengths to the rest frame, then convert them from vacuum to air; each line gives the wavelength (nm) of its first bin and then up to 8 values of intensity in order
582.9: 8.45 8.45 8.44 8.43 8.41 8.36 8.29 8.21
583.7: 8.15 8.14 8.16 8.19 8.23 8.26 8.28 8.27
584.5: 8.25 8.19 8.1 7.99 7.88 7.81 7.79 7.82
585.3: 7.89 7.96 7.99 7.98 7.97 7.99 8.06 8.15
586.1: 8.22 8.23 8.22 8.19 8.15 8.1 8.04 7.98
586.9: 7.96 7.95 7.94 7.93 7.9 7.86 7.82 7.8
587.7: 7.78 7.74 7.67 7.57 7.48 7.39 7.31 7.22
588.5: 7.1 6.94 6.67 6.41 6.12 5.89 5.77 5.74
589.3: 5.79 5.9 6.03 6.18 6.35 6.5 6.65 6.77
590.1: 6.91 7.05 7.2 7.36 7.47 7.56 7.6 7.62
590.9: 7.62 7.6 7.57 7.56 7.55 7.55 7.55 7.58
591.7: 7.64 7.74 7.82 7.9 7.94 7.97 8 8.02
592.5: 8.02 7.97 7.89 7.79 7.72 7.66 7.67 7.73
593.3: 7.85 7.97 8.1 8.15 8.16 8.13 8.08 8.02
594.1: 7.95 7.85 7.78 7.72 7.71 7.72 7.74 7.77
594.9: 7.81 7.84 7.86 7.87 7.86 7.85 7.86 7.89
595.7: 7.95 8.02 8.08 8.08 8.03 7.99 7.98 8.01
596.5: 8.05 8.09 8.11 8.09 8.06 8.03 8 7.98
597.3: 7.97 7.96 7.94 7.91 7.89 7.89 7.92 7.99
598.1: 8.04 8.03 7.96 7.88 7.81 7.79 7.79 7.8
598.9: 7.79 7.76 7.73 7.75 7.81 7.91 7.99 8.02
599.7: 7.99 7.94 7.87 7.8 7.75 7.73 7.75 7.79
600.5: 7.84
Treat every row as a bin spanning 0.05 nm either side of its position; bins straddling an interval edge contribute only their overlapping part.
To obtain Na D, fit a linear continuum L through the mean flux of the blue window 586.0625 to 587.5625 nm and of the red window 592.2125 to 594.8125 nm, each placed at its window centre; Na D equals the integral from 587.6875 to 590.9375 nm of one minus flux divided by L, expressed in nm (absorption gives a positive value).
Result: 0.45 nm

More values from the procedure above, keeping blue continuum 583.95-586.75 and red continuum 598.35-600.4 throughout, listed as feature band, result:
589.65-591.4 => 0.16 nm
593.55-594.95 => 0.00 nm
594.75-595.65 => 0.01 nm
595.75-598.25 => -0.04 nm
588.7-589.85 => 0.28 nm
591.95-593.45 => 0.01 nm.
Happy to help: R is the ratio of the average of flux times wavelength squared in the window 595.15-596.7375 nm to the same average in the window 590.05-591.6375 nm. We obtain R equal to 1.09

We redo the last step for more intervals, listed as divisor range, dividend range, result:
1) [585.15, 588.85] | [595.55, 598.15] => 1.06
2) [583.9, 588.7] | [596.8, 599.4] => 1.04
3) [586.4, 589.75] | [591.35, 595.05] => 1.11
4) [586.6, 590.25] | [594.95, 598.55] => 1.16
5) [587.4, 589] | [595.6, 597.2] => 1.14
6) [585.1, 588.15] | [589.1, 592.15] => 0.91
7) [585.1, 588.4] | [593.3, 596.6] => 1.03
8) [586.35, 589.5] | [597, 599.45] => 1.12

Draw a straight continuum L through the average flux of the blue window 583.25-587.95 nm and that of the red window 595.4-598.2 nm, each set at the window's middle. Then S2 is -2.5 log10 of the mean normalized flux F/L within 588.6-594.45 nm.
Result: 0.09 mag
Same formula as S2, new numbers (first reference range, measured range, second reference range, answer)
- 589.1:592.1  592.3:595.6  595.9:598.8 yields -0.05 mag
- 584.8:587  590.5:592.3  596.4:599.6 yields 0.04 mag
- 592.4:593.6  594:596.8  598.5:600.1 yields -0.01 mag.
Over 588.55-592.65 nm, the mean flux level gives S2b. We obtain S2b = 7.12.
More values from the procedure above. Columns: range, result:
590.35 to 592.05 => 7.61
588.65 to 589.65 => 6.05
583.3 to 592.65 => 7.6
